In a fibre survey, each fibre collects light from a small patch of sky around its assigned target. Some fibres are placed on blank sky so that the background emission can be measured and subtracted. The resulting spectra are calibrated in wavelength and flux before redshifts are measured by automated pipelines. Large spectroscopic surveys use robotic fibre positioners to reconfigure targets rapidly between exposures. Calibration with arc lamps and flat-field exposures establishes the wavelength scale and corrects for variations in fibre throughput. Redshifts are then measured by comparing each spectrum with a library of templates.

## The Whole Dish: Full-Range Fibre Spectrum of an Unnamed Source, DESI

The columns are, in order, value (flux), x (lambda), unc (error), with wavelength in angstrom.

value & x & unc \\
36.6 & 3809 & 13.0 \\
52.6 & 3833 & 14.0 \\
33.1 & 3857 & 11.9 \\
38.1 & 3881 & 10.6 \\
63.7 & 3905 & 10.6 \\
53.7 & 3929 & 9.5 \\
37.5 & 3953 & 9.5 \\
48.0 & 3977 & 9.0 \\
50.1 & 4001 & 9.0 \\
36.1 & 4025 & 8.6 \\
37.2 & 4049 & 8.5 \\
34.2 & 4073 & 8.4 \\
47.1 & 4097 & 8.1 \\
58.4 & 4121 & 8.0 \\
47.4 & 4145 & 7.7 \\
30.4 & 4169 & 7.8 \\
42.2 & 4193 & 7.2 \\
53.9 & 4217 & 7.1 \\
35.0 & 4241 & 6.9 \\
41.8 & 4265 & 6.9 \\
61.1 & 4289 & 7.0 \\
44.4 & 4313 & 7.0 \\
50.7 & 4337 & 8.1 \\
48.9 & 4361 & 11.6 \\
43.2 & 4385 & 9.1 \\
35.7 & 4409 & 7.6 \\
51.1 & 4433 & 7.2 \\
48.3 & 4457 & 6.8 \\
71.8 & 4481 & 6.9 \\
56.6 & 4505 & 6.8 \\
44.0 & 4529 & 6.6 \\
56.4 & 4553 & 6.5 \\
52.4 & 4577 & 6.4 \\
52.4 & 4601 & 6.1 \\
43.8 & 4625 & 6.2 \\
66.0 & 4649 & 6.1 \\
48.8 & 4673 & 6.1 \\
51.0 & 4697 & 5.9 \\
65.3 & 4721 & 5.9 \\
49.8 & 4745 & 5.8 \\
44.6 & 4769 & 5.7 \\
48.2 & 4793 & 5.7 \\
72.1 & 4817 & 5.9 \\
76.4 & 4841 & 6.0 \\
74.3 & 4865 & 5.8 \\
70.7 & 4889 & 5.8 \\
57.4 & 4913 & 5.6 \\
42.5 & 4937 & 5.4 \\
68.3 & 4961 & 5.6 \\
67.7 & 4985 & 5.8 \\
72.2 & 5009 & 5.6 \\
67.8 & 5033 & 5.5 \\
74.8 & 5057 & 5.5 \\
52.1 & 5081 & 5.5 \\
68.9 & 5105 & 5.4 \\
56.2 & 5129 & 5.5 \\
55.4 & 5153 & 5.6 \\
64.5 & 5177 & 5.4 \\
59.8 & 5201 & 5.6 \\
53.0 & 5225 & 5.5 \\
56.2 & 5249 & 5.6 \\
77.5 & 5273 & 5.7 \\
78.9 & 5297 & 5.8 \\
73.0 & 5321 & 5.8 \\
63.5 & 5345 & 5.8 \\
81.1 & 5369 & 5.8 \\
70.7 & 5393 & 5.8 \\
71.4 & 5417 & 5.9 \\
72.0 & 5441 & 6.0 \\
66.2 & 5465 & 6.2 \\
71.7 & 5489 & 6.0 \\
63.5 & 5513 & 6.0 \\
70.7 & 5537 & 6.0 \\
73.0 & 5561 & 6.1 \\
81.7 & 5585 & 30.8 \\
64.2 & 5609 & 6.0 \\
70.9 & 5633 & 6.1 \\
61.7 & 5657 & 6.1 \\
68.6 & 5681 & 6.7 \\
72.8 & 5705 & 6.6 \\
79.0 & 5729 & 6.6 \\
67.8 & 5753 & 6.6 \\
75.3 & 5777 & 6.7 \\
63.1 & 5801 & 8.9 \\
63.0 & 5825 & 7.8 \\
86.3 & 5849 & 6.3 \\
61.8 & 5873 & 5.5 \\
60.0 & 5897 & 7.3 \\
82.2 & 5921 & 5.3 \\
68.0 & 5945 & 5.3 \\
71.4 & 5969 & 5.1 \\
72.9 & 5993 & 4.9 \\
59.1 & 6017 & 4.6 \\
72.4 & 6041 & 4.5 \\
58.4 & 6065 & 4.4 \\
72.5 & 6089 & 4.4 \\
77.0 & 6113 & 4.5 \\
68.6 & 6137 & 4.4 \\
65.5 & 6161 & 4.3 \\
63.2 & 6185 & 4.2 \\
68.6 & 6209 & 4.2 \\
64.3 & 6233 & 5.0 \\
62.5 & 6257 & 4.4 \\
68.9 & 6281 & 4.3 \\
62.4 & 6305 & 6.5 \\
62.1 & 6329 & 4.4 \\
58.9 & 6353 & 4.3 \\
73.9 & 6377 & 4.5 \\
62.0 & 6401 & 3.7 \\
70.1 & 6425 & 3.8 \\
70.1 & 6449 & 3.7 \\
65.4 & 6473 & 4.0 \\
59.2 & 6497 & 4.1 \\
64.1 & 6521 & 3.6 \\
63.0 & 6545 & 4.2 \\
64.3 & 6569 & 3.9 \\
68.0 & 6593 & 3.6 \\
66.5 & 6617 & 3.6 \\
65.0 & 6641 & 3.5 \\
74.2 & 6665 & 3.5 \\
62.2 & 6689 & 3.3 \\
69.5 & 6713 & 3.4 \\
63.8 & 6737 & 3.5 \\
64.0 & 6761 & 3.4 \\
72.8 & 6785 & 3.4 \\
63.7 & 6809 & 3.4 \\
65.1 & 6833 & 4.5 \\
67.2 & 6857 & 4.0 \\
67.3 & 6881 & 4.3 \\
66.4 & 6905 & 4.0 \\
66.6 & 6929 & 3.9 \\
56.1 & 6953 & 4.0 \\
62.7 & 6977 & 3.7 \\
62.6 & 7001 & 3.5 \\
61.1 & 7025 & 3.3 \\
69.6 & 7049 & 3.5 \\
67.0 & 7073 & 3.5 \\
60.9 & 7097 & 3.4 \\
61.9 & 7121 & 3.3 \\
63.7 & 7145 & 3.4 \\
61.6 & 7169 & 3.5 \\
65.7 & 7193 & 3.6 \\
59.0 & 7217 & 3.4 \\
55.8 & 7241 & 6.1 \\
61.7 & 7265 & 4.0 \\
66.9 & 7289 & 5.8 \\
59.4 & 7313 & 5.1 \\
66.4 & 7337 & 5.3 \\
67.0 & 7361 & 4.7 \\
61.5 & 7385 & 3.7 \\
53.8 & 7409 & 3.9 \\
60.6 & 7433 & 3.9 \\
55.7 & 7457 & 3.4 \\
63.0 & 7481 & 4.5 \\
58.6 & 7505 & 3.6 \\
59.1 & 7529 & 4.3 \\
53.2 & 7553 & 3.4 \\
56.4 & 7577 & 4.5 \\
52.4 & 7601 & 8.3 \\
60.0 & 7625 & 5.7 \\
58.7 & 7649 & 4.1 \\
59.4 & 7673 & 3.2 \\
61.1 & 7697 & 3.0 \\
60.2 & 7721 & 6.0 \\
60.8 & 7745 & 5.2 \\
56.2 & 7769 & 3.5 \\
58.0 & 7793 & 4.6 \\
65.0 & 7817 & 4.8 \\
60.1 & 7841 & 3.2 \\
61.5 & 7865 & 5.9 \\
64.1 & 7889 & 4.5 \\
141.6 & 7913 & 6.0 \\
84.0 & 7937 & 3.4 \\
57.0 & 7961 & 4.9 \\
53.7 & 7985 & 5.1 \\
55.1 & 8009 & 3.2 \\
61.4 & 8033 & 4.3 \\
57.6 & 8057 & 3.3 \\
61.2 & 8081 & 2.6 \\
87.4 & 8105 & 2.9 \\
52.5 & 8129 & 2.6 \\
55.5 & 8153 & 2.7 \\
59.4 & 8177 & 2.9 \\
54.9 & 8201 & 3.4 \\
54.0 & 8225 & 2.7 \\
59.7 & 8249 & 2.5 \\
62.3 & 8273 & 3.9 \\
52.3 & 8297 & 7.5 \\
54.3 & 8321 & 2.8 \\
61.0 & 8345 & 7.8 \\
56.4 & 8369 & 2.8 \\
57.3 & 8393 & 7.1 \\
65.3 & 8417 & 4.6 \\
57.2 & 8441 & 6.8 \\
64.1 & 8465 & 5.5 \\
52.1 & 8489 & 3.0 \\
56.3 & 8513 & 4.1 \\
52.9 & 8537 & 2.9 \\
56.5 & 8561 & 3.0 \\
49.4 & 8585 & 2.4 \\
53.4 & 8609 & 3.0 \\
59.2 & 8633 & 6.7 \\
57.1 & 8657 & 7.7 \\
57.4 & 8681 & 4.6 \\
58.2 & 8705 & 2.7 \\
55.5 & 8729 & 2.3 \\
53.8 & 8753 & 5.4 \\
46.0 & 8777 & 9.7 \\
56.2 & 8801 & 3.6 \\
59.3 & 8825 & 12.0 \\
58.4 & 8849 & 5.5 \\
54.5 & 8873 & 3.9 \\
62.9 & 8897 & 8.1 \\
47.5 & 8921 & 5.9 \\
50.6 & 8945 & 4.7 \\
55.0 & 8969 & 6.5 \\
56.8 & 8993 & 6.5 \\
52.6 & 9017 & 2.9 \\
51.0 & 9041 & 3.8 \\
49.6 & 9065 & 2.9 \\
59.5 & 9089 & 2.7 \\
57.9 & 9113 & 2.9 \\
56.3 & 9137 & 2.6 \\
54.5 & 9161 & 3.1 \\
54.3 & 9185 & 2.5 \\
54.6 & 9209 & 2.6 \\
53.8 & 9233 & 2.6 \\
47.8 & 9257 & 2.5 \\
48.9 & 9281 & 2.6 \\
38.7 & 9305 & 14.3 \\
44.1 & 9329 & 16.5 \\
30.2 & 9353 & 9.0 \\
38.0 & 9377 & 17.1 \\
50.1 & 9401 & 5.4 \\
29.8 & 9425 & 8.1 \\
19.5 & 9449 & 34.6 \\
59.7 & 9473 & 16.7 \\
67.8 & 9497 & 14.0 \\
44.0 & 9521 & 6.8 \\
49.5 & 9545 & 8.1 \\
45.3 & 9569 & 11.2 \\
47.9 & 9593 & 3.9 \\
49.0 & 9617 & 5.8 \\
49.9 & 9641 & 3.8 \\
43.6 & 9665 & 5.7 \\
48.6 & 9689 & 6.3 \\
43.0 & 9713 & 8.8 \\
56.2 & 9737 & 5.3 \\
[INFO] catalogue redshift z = 0.205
